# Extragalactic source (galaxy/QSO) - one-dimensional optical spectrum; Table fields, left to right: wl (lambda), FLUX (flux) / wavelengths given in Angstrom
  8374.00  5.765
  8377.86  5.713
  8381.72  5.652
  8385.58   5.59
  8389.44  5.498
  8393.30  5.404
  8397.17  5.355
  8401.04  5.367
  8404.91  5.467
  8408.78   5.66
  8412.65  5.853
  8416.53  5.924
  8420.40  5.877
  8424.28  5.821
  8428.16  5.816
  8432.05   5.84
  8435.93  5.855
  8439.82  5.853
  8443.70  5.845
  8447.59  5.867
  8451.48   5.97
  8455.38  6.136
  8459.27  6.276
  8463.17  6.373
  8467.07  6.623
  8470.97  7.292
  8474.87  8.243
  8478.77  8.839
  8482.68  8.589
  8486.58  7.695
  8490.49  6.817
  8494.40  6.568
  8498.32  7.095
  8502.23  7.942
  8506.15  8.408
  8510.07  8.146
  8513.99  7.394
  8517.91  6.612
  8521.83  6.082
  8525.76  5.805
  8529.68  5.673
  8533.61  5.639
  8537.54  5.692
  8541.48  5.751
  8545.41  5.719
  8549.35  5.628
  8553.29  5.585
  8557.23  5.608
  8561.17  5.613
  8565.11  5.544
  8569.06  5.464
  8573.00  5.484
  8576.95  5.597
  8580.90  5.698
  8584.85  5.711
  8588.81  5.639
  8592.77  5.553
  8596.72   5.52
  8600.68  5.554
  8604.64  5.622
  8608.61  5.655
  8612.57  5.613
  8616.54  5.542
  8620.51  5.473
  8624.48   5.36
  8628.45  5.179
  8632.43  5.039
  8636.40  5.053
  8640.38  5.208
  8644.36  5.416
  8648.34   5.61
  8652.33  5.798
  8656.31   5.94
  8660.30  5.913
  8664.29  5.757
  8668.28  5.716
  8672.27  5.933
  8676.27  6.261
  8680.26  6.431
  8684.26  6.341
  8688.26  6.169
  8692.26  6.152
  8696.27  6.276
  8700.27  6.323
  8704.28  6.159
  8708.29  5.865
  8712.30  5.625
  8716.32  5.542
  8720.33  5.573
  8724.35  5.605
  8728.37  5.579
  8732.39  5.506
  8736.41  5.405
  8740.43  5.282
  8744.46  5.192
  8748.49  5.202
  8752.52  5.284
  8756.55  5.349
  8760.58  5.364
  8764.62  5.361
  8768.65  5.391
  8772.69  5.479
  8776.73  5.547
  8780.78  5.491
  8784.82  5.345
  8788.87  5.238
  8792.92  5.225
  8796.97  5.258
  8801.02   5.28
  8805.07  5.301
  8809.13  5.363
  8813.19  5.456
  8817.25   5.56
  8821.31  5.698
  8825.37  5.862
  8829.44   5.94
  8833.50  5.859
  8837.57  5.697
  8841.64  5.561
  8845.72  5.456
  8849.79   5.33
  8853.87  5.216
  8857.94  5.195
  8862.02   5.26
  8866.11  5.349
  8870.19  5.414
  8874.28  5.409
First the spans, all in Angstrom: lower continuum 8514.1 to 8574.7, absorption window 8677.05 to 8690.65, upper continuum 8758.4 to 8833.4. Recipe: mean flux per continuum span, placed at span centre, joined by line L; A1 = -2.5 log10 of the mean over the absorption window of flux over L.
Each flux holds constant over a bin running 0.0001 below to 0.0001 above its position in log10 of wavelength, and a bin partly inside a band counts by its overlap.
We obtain -0.13 mag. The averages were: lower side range 5.78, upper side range 5.46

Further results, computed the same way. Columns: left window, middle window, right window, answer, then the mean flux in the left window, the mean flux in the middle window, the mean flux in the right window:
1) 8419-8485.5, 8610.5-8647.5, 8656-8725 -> 0.15 mag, 6.56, 5.33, 5.98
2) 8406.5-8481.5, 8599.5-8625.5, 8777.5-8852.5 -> 0.08 mag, 6.33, 5.55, 5.49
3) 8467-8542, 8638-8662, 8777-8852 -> 0.13 mag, 7.08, 5.63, 5.5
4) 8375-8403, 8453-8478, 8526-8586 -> -0.23 mag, 5.52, 6.9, 5.63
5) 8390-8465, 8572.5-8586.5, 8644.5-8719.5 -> 0.05 mag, 5.81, 5.64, 5.97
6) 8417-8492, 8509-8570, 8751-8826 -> 0.06 mag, 6.6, 5.97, 5.41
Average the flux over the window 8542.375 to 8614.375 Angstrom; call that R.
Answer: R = 5.6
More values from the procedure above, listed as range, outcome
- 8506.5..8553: 6.25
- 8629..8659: 5.44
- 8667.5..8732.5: 5.96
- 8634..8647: 5.24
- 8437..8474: 6.3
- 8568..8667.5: 5.54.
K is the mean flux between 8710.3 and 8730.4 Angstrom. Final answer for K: 5.58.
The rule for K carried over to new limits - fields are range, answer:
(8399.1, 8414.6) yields 5.59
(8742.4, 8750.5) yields 5.19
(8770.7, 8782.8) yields 5.5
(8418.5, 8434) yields 5.84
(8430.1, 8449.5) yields 5.85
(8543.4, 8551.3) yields 5.67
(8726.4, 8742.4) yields 5.45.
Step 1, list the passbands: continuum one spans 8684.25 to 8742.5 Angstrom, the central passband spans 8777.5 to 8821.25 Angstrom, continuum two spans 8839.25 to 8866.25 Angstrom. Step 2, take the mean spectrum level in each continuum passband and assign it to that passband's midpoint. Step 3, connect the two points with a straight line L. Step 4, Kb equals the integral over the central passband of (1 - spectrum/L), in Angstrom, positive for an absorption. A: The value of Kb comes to 1.2 Angstrom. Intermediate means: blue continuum 5.81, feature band 5.37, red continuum 5.34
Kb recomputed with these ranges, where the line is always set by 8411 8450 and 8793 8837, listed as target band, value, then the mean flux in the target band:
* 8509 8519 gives -2.8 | 7.38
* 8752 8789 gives 1.2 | 5.4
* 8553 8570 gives 0.5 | 5.57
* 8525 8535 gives 0.1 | 5.7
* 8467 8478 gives -3.5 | 7.68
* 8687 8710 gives -2.1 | 6.16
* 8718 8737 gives 0.3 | 5.54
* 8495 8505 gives -2.9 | 7.46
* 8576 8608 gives 0.6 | 5.61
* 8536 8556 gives 0.3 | 5.67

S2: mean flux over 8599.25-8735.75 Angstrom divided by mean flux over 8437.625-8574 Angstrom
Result 0.9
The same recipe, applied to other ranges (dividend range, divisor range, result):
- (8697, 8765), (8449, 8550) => 0.82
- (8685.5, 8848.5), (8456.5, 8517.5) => 0.75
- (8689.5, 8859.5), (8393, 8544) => 0.86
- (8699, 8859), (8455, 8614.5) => 0.87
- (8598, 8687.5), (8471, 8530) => 0.77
